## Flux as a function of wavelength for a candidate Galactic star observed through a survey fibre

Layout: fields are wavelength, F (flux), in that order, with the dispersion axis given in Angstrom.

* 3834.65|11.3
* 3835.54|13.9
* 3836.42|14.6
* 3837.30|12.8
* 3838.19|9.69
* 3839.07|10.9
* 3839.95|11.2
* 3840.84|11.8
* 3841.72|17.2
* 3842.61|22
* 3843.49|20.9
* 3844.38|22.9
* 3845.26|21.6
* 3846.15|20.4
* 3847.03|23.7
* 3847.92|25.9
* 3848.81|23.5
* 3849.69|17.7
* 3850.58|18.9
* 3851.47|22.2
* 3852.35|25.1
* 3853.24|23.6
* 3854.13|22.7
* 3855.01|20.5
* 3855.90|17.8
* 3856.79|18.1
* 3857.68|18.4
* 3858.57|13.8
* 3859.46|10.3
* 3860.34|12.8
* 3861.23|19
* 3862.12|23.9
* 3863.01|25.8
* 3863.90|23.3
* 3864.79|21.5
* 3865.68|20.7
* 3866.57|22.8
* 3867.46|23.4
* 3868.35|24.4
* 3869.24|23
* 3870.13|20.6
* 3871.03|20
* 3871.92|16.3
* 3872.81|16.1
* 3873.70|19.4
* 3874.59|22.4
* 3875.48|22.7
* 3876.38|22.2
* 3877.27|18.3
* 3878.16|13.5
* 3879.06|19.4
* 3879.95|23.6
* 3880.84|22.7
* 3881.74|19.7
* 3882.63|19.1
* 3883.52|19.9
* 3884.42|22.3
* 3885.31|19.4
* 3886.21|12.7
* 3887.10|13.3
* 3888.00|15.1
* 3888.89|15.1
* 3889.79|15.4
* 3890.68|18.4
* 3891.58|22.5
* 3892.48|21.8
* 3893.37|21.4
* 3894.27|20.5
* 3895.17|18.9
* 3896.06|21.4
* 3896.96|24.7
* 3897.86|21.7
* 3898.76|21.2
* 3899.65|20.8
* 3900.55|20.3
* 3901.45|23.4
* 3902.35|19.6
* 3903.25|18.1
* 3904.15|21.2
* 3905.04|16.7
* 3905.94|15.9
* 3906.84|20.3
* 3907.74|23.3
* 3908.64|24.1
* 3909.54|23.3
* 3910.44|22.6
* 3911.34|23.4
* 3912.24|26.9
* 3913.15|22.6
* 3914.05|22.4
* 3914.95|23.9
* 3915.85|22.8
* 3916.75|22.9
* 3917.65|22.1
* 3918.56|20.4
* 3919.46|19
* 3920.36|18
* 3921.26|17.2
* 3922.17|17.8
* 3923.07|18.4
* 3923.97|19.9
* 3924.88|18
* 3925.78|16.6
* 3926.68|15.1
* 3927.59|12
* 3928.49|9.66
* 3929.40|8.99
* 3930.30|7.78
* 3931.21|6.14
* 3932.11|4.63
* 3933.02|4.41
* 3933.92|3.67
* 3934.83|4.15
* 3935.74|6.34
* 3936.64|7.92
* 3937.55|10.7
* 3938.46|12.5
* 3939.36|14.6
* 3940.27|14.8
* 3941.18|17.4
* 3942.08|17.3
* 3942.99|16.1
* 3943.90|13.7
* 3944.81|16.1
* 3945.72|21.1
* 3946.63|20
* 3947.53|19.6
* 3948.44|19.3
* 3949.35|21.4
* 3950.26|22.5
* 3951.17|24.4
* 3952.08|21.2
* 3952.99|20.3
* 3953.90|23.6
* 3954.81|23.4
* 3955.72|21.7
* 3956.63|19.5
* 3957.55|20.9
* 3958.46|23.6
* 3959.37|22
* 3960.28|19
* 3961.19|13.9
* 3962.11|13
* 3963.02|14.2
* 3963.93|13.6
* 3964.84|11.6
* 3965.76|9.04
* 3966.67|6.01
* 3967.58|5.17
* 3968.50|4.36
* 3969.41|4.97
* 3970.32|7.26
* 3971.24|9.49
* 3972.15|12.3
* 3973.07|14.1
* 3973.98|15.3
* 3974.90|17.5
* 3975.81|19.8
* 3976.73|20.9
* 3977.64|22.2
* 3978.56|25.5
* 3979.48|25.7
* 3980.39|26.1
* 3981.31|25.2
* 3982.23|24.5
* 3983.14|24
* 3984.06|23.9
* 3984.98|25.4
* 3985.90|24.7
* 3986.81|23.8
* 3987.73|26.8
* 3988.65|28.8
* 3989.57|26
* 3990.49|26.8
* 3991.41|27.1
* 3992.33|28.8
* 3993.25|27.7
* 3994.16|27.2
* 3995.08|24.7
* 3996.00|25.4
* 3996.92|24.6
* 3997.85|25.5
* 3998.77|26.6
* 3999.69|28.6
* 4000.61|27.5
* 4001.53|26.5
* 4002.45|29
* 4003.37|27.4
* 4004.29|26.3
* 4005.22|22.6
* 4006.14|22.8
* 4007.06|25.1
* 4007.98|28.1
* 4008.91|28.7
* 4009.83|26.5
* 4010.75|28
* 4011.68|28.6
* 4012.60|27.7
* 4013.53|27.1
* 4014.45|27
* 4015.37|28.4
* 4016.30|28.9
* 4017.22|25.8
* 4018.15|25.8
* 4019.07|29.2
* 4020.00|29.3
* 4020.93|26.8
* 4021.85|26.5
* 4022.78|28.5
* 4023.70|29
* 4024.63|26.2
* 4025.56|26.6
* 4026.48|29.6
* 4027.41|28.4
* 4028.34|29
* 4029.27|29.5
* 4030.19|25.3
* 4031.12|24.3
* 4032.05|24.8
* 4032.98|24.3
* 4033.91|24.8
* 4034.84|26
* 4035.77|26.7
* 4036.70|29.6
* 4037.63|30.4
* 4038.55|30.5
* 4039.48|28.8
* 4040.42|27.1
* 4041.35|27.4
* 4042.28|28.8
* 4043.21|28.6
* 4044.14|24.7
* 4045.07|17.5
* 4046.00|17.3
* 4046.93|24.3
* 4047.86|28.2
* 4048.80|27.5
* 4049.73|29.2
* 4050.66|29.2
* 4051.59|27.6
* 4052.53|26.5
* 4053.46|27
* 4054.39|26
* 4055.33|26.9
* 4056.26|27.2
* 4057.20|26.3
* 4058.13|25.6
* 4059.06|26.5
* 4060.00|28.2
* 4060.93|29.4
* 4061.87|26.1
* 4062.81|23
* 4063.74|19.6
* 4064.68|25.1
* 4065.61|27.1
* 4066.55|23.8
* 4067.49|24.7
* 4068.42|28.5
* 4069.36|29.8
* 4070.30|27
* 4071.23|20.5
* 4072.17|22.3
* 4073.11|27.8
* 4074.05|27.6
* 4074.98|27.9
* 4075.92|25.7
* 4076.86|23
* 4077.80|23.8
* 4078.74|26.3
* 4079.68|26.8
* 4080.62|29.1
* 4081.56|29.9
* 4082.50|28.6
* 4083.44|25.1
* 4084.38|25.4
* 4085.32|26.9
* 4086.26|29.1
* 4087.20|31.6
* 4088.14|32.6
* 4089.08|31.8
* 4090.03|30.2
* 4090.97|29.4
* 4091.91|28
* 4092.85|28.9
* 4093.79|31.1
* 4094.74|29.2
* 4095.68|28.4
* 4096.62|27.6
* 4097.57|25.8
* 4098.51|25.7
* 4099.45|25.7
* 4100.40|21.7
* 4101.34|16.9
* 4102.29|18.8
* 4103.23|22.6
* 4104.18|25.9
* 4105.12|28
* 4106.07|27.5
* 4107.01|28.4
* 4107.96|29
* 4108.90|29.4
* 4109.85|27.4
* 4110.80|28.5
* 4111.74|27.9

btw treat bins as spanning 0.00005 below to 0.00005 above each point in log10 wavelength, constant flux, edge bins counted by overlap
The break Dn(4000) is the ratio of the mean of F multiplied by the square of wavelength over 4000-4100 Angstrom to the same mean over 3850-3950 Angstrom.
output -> 1.58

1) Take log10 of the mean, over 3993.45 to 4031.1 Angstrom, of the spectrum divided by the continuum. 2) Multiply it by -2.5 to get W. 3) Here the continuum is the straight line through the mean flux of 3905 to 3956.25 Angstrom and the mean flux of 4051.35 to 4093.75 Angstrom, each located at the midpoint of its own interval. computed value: -0.19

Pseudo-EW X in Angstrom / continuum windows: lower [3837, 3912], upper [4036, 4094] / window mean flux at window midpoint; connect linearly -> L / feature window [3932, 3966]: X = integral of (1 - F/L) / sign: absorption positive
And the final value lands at 9.9 Angstrom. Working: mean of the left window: 19.8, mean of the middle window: 16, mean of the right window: 26.9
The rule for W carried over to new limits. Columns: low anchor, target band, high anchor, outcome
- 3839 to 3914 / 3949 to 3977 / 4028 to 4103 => 0.40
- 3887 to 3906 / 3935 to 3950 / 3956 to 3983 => 0.13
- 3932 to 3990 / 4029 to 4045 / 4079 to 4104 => -0.17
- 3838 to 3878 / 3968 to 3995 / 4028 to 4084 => 0.13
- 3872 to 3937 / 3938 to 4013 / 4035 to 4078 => 0.05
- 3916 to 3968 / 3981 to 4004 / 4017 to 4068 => -0.24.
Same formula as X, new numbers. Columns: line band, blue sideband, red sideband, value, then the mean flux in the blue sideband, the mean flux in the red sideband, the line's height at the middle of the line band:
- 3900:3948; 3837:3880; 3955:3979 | 0.5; 19.6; 15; 16.8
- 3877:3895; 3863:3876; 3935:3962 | 1.7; 21.3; 17.9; 20.6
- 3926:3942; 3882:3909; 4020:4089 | 8.7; 19.6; 26.7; 21.3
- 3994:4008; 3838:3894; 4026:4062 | -0.6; 19.5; 26.8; 25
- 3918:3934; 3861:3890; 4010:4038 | 6.4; 19.9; 27.4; 22.5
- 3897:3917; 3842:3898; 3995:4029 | 0.2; 20.2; 27.1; 22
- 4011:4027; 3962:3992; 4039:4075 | -3.8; 18.5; 26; 22.4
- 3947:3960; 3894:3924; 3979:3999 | 1.2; 21.1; 25.9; 23.7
